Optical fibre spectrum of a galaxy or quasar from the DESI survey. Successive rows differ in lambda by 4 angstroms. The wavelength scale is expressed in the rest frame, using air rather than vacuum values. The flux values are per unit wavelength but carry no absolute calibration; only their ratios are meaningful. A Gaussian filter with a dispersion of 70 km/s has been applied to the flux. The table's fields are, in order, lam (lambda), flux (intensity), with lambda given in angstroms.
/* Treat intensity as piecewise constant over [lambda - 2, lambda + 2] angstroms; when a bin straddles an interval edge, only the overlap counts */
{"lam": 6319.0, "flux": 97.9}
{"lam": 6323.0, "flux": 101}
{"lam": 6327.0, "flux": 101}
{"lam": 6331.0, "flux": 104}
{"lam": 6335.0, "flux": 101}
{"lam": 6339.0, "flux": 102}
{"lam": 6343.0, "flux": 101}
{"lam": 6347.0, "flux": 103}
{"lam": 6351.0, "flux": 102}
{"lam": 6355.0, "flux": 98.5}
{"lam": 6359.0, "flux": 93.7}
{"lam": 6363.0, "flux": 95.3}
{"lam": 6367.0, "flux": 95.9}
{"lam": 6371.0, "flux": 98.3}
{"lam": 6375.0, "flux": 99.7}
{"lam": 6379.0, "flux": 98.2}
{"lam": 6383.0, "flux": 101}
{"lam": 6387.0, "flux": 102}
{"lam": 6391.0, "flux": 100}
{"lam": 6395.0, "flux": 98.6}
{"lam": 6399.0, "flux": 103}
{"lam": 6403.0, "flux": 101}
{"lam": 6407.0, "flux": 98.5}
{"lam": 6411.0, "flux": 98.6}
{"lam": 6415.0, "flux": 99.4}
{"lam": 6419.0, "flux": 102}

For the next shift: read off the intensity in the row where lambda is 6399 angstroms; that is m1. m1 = 103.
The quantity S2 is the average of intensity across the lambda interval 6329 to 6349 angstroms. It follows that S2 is 102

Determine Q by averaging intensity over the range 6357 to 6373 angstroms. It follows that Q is 95.8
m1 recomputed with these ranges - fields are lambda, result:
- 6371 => 98.3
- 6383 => 101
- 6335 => 101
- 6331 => 104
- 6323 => 101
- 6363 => 95.3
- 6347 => 103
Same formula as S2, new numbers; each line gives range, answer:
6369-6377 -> 99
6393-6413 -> 99.9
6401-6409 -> 99.8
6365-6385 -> 98.6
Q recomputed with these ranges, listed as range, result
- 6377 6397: 100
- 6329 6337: 102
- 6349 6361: 98.1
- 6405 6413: 98.5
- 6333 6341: 102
